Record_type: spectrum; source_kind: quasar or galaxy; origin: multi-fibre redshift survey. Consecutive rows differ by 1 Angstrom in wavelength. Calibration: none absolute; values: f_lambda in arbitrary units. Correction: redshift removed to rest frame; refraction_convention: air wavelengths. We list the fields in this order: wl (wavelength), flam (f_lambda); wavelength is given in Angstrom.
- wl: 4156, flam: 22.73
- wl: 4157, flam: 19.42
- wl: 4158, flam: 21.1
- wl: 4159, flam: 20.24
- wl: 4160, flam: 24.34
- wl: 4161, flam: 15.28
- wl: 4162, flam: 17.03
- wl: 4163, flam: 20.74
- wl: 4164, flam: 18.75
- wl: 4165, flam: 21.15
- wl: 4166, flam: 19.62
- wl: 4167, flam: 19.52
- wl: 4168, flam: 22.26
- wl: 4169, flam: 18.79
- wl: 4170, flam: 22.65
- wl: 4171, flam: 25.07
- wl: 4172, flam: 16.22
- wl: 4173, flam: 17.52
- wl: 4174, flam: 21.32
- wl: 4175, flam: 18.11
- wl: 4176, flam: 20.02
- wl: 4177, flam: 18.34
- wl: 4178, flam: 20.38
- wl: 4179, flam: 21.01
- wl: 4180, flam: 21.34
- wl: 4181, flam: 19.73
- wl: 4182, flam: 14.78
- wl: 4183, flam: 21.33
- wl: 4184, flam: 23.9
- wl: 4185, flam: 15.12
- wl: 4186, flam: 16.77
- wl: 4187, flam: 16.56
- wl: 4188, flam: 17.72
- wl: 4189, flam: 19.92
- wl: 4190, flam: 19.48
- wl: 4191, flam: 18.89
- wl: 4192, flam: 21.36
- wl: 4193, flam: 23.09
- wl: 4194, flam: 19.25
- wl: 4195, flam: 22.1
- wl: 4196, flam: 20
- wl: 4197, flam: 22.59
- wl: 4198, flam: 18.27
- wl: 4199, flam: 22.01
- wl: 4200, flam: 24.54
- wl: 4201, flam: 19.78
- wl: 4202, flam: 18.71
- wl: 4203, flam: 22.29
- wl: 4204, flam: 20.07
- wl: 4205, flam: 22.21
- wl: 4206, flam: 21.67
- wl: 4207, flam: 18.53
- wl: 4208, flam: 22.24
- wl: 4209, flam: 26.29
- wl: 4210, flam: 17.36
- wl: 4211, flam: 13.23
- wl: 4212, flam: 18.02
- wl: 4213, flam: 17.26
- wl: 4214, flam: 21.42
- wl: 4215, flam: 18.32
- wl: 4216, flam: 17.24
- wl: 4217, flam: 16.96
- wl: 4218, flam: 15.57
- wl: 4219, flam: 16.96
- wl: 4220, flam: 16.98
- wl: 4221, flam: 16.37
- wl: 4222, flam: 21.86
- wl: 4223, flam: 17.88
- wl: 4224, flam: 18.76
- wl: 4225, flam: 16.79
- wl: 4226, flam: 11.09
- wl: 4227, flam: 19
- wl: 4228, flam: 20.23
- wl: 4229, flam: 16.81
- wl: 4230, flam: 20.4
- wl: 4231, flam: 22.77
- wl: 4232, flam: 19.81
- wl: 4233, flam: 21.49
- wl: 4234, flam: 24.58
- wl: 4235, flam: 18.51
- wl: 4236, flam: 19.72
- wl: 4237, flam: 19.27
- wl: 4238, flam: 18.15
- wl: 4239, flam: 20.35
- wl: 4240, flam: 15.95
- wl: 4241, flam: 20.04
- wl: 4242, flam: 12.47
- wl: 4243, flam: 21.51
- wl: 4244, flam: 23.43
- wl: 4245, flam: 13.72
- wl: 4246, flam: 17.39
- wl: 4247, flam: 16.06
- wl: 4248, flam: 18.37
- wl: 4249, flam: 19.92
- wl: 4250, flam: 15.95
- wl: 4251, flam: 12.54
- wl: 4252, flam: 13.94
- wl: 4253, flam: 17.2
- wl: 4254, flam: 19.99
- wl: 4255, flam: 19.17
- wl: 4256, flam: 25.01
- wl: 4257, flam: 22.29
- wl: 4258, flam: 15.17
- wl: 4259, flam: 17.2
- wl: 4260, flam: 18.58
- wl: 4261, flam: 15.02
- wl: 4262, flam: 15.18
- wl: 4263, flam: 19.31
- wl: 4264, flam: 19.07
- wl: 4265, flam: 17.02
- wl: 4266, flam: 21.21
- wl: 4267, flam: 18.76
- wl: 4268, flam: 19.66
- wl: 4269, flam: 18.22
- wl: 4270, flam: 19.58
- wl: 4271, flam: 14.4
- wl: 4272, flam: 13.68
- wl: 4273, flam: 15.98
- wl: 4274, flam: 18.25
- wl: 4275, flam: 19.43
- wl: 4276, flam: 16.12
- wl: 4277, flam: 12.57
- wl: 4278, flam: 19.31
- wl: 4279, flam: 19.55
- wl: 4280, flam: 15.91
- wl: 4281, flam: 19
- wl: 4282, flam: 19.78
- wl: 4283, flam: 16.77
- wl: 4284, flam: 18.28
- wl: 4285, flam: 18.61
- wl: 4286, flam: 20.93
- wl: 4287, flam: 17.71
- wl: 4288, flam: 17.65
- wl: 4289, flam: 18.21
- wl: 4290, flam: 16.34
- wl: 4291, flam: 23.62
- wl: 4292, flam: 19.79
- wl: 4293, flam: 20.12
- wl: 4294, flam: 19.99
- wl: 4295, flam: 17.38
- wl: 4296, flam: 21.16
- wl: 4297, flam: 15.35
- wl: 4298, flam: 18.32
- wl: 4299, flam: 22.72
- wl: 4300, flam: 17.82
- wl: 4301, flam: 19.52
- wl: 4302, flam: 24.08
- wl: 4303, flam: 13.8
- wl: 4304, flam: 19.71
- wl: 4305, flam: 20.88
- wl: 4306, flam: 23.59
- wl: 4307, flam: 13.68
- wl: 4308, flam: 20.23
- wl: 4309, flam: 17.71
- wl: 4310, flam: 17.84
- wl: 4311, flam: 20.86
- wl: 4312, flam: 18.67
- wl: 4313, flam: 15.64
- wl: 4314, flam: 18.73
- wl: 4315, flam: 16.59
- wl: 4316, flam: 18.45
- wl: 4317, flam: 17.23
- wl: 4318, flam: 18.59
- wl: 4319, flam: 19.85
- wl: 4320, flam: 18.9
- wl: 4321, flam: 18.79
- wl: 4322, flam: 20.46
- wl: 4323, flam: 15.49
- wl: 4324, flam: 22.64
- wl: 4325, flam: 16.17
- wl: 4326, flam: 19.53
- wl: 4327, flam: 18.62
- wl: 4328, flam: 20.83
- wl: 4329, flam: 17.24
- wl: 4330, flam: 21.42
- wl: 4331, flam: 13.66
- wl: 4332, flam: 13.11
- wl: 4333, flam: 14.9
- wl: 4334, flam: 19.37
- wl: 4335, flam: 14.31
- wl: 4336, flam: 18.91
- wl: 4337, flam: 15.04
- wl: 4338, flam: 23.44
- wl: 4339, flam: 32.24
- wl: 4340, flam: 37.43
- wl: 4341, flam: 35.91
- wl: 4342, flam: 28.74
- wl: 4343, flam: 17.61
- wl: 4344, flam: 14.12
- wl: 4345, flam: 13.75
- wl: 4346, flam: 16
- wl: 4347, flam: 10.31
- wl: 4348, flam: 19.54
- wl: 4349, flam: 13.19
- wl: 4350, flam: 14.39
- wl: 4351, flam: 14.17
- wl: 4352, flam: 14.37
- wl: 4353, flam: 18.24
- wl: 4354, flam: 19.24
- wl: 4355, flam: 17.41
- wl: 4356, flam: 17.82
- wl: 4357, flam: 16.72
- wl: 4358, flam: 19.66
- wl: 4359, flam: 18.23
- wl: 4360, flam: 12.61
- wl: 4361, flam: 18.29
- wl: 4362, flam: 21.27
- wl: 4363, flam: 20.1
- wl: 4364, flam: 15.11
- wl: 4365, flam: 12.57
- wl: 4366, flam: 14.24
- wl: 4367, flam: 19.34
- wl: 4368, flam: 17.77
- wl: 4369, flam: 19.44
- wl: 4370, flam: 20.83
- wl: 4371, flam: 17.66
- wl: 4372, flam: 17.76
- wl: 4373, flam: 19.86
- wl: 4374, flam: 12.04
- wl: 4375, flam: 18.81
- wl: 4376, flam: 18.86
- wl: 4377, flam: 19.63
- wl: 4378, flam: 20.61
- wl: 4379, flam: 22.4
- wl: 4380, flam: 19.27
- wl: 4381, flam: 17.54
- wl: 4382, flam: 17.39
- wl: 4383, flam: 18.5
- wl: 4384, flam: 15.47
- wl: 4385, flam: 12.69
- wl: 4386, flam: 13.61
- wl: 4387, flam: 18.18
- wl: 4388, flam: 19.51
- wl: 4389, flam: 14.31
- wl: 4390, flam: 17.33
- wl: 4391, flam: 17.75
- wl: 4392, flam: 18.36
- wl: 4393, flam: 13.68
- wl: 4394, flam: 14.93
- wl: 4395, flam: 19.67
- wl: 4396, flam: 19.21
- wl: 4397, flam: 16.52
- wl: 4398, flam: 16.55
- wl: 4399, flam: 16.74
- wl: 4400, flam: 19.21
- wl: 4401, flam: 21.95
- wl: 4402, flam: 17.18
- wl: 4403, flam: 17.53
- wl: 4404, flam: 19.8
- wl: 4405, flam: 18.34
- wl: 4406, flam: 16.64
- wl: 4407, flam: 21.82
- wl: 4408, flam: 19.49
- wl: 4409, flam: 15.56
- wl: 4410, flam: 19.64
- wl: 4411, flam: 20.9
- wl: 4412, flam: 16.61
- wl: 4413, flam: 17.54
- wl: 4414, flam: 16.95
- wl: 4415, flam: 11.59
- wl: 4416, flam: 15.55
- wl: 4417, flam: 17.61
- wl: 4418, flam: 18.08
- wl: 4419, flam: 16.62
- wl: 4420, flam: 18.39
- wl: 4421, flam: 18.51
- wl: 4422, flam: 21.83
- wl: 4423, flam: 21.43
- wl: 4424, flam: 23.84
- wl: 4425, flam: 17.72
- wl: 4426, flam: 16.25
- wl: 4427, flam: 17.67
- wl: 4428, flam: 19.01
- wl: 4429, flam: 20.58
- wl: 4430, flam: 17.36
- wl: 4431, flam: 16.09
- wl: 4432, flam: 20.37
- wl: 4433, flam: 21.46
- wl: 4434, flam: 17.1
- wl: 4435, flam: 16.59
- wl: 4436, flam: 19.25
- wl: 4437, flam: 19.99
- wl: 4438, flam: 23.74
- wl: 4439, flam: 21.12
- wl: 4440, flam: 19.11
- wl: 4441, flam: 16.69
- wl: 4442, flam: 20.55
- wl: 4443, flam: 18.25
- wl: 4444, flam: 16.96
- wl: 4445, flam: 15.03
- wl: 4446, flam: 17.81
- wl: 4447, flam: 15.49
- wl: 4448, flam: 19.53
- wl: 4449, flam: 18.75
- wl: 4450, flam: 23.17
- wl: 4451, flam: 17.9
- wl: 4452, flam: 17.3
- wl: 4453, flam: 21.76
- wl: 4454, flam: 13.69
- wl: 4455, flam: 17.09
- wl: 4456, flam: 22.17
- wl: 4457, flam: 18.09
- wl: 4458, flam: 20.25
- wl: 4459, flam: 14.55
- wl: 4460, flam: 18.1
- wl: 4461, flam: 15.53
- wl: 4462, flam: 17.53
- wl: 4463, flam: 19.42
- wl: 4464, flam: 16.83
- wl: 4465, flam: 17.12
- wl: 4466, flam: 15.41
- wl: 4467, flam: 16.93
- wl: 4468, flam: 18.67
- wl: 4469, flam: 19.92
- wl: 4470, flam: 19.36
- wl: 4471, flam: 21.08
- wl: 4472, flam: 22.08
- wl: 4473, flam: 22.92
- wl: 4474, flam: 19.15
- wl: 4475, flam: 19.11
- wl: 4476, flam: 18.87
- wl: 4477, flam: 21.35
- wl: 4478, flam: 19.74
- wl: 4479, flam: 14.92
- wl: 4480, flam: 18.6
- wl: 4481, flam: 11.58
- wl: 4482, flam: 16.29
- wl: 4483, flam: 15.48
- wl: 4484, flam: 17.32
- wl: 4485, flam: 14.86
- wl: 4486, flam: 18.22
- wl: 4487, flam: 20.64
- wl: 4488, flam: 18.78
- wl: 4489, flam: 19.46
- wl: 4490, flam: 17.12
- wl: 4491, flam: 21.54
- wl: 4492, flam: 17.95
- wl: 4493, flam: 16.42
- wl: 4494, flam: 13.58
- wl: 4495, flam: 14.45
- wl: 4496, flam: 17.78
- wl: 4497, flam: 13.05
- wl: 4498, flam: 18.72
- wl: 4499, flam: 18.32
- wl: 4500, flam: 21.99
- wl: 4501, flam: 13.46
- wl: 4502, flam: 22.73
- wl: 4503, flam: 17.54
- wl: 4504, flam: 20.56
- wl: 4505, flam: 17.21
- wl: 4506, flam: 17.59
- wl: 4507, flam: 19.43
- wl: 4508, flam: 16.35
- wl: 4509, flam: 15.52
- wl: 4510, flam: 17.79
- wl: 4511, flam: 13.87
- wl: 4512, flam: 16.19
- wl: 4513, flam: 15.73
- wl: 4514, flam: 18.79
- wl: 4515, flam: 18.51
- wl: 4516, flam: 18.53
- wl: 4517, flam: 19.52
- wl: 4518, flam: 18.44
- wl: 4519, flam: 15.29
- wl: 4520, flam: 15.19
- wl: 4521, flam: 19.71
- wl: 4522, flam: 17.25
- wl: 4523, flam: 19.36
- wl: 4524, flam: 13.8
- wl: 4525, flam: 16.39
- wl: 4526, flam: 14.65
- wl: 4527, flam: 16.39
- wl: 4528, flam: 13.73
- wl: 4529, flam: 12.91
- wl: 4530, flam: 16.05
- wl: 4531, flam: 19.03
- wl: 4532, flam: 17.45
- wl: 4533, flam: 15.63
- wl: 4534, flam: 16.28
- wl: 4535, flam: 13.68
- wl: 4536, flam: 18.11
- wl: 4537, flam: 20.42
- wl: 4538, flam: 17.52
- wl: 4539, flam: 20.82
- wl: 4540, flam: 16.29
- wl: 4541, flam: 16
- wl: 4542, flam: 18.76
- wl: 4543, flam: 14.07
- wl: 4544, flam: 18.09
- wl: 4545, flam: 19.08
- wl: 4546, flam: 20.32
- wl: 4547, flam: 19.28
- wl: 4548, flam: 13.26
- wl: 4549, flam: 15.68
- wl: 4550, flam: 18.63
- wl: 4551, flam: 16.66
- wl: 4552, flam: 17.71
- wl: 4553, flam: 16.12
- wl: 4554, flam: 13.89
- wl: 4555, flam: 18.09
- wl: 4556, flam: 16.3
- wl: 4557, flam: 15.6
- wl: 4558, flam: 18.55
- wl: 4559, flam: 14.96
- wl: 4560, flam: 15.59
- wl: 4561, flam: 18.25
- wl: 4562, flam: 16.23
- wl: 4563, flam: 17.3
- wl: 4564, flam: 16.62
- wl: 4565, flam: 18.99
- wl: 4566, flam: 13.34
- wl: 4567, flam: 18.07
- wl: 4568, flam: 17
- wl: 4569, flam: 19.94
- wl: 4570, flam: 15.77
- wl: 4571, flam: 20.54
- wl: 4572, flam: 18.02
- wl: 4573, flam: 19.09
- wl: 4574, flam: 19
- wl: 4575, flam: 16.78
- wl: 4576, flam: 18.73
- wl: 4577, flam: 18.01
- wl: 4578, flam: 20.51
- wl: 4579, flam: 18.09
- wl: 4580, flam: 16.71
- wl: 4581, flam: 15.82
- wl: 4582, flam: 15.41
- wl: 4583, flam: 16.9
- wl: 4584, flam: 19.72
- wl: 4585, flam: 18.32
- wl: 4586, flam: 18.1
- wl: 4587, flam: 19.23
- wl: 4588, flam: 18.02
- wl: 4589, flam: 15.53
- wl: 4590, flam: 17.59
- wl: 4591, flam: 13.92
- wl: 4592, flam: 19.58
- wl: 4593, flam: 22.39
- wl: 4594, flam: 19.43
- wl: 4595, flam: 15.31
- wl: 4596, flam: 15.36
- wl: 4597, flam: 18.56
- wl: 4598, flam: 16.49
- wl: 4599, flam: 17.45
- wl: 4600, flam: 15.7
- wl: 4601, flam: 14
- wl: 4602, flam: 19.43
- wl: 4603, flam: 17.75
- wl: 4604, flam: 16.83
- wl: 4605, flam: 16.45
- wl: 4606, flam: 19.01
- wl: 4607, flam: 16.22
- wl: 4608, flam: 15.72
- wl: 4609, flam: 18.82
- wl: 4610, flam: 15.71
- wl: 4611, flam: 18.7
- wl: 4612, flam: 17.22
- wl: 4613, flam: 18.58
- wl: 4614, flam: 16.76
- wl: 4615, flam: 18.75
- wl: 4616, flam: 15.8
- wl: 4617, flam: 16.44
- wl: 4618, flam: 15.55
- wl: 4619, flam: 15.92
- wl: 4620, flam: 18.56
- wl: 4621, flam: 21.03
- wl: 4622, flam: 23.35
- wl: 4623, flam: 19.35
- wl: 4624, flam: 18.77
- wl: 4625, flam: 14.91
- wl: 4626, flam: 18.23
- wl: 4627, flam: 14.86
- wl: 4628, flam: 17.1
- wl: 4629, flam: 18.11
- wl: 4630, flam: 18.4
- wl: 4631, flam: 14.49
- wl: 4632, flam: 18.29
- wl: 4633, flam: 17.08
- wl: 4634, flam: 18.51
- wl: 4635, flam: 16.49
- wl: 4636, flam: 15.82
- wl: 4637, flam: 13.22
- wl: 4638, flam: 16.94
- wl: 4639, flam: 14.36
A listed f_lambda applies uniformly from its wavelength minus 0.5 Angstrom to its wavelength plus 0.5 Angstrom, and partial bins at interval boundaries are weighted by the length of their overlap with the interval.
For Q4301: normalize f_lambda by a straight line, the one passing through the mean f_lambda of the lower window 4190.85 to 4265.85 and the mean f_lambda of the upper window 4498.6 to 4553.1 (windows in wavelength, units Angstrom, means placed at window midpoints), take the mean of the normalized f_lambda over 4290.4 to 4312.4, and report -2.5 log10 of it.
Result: -0.05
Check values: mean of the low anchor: 18.9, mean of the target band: 19.4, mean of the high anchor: 17.2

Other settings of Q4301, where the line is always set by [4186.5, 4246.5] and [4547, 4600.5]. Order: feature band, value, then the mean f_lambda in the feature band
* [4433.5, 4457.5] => -0.037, 18.6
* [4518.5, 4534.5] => 0.089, 16.2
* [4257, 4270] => 0.052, 18.1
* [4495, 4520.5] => 0.013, 17.5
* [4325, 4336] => 0.080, 17.3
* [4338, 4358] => -0.062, 19.6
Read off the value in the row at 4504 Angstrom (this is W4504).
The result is 20.56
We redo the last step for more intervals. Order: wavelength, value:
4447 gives 15.49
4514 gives 18.79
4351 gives 14.17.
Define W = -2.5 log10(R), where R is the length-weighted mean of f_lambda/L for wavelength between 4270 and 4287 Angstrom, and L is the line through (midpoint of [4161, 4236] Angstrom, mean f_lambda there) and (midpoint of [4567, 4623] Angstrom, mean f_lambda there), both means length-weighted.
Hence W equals 0.10 mag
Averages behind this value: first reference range 19.5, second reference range 17.7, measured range 17.5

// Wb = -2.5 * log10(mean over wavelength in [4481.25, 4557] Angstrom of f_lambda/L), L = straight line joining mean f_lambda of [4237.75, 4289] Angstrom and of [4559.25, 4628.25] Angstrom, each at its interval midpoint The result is 0.03 mag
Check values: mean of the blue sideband 17.9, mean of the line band 17.1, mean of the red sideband 17.5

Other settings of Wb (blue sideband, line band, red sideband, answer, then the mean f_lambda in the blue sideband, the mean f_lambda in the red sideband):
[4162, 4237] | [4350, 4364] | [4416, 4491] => 0.09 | 19.5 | 18.5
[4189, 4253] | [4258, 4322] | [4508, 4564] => 0.01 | 19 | 16.9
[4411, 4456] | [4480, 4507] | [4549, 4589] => 0.03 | 18.4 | 17.4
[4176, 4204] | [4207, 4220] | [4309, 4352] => 0.08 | 20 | 18.8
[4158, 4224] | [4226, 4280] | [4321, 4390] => 0.05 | 19.6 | 18.2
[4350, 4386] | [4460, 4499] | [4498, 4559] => -0.04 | 17.5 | 17.2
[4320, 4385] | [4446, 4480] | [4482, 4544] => -0.06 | 18.4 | 17.2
